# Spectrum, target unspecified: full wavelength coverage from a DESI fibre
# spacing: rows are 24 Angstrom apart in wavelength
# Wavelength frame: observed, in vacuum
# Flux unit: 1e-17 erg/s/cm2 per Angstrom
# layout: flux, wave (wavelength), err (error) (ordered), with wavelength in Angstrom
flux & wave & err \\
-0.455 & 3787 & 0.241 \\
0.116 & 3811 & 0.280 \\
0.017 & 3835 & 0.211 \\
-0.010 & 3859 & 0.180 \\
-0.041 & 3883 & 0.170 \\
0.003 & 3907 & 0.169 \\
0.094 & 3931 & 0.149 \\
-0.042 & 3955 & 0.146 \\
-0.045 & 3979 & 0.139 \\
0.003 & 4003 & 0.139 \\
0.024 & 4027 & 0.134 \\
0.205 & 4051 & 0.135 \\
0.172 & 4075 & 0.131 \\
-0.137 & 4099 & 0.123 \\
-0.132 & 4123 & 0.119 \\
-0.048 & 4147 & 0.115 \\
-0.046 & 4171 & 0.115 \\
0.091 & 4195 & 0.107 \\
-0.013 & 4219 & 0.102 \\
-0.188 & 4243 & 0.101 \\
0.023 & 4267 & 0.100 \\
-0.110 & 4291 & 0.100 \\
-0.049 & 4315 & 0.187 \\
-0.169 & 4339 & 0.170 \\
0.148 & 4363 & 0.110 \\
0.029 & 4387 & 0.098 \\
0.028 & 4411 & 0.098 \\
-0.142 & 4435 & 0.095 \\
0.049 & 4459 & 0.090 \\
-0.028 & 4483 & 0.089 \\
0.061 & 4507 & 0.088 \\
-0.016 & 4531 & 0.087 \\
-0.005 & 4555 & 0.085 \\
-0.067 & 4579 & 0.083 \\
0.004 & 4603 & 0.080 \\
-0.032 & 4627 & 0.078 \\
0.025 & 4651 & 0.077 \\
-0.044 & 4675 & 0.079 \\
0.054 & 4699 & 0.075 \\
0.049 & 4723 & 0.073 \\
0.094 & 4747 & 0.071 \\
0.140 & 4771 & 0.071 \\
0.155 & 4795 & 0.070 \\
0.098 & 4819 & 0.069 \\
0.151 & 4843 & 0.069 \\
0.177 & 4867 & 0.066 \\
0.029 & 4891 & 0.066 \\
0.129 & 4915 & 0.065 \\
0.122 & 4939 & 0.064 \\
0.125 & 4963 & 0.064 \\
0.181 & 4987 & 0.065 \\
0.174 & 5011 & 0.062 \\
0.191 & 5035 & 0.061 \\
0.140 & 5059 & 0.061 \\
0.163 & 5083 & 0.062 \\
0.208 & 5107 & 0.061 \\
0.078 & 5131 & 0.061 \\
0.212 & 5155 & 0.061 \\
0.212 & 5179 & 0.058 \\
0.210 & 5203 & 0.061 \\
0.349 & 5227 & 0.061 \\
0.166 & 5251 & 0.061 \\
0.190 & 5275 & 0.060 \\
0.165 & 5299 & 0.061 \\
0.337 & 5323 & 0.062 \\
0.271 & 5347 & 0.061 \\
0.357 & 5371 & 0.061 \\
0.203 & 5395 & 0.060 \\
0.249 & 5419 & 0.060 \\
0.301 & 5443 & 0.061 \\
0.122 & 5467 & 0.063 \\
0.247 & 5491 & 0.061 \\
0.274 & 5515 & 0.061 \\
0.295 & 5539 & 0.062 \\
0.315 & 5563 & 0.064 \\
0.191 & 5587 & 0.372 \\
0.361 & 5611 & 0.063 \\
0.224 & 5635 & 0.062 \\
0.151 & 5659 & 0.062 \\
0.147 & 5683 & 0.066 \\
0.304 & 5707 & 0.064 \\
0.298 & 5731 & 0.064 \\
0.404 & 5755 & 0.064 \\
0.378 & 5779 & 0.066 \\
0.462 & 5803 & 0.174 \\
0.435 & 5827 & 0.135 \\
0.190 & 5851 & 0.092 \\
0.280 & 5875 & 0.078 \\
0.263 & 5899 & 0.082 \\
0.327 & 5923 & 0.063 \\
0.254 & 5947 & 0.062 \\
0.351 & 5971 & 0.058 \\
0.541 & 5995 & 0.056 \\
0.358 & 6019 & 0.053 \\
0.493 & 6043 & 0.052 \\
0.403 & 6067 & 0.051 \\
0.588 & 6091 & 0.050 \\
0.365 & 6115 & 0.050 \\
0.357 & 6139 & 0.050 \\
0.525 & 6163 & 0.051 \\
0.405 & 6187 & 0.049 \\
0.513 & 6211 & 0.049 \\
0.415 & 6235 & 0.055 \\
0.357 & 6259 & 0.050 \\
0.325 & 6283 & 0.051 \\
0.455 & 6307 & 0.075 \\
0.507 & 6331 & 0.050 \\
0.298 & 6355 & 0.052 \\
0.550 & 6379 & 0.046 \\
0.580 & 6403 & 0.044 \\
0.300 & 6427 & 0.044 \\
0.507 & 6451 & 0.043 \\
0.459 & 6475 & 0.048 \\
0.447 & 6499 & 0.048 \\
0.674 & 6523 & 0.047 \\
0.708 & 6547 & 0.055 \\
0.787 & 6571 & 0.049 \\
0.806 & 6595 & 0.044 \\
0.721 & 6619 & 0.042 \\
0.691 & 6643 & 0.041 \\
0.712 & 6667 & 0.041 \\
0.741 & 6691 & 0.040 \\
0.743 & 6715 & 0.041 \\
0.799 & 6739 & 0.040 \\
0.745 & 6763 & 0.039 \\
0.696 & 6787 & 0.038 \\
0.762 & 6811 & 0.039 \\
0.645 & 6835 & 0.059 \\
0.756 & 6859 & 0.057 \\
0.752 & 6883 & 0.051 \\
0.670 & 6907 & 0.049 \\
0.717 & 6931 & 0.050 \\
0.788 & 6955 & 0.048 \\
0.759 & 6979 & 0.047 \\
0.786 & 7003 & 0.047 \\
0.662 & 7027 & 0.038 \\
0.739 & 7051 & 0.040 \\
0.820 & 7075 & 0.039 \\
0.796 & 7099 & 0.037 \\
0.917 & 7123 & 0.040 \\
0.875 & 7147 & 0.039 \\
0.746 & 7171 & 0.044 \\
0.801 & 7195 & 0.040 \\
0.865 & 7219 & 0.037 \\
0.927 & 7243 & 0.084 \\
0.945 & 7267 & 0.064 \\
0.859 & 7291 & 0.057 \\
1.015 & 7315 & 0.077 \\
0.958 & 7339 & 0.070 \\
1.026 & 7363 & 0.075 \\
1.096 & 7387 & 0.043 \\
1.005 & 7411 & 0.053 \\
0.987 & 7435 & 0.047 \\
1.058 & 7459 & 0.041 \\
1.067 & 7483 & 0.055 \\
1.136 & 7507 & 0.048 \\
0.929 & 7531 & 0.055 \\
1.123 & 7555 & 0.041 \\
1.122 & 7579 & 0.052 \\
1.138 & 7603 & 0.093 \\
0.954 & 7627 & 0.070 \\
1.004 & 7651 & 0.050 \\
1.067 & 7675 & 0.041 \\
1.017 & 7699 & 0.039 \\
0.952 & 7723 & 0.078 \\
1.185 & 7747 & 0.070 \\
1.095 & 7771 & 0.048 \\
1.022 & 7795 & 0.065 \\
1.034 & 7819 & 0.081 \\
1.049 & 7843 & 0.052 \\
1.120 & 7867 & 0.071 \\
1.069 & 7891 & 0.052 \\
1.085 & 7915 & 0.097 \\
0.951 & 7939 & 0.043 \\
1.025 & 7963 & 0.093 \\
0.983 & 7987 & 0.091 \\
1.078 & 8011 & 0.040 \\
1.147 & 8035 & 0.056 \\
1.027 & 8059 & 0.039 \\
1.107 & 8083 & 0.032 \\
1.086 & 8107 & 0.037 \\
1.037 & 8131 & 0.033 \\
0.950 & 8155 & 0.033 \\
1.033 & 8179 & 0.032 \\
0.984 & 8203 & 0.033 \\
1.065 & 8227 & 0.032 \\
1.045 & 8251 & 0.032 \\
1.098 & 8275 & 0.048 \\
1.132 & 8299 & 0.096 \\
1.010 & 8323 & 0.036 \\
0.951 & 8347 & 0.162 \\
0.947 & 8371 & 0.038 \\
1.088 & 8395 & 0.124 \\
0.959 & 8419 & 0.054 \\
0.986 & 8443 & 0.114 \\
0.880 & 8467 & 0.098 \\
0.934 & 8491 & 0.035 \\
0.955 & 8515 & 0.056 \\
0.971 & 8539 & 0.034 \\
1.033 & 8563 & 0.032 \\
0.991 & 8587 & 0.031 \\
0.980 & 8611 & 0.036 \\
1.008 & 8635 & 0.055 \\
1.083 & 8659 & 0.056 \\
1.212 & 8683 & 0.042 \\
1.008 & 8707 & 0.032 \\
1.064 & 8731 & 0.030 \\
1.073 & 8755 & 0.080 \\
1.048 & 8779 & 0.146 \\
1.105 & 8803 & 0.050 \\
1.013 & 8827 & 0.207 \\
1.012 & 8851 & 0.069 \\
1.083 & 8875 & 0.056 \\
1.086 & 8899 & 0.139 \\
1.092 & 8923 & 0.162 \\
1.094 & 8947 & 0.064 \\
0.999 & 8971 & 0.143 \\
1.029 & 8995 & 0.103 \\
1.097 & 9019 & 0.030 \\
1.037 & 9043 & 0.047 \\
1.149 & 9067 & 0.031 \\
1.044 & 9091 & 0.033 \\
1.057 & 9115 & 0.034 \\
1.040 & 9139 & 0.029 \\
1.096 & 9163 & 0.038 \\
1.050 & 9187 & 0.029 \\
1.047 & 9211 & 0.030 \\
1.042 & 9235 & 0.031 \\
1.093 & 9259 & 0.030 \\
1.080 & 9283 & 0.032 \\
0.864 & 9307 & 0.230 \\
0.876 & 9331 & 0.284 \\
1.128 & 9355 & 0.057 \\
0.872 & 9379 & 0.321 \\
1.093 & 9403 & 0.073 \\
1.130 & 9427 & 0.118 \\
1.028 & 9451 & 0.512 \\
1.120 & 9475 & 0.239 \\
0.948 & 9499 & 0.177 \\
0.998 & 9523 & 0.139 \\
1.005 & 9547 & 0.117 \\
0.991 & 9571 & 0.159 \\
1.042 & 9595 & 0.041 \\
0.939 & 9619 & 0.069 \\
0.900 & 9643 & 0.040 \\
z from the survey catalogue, 0.63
